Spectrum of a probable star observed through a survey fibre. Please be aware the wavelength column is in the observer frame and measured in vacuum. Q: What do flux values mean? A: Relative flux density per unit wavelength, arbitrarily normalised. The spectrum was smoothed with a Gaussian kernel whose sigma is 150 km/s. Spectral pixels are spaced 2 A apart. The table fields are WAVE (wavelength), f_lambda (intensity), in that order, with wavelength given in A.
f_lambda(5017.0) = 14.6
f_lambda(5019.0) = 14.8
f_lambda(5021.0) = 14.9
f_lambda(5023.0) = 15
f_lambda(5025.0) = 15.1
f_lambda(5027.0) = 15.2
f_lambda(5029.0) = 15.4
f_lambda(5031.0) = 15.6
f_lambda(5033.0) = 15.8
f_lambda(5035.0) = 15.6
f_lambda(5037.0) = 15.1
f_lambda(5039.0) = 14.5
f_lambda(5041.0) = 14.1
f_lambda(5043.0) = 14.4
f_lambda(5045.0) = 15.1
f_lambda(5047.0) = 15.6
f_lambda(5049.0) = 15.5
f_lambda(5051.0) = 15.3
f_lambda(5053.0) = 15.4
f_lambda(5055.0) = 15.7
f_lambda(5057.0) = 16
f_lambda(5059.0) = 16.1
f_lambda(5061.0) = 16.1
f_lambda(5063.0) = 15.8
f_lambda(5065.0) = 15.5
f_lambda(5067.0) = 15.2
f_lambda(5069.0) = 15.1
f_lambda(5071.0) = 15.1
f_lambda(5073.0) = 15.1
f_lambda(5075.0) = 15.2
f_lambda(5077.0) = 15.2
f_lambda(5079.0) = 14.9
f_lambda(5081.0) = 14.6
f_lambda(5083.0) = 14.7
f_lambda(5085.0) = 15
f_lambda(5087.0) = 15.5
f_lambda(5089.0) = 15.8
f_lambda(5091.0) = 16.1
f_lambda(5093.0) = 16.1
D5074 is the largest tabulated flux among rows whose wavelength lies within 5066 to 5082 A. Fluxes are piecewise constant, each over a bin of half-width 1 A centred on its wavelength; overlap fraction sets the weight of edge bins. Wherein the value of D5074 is 15.2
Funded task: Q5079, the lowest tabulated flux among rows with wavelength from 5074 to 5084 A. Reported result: 14.6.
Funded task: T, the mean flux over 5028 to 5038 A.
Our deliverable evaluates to 15.5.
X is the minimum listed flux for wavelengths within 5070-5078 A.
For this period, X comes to 15.1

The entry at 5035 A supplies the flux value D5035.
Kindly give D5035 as 15.6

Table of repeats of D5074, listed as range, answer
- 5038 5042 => 14.5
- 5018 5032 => 15.6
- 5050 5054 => 15.4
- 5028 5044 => 15.8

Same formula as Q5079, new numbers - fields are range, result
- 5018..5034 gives 14.8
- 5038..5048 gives 14.1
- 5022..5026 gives 15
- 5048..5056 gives 15.3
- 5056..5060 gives 16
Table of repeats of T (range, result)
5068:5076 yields 15.1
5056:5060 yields 16.1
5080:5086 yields 14.8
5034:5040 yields 15.1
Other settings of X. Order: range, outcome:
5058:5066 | 15.5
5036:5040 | 14.5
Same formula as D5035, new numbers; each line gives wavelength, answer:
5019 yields 14.8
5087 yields 15.5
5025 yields 15.1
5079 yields 14.9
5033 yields 15.8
